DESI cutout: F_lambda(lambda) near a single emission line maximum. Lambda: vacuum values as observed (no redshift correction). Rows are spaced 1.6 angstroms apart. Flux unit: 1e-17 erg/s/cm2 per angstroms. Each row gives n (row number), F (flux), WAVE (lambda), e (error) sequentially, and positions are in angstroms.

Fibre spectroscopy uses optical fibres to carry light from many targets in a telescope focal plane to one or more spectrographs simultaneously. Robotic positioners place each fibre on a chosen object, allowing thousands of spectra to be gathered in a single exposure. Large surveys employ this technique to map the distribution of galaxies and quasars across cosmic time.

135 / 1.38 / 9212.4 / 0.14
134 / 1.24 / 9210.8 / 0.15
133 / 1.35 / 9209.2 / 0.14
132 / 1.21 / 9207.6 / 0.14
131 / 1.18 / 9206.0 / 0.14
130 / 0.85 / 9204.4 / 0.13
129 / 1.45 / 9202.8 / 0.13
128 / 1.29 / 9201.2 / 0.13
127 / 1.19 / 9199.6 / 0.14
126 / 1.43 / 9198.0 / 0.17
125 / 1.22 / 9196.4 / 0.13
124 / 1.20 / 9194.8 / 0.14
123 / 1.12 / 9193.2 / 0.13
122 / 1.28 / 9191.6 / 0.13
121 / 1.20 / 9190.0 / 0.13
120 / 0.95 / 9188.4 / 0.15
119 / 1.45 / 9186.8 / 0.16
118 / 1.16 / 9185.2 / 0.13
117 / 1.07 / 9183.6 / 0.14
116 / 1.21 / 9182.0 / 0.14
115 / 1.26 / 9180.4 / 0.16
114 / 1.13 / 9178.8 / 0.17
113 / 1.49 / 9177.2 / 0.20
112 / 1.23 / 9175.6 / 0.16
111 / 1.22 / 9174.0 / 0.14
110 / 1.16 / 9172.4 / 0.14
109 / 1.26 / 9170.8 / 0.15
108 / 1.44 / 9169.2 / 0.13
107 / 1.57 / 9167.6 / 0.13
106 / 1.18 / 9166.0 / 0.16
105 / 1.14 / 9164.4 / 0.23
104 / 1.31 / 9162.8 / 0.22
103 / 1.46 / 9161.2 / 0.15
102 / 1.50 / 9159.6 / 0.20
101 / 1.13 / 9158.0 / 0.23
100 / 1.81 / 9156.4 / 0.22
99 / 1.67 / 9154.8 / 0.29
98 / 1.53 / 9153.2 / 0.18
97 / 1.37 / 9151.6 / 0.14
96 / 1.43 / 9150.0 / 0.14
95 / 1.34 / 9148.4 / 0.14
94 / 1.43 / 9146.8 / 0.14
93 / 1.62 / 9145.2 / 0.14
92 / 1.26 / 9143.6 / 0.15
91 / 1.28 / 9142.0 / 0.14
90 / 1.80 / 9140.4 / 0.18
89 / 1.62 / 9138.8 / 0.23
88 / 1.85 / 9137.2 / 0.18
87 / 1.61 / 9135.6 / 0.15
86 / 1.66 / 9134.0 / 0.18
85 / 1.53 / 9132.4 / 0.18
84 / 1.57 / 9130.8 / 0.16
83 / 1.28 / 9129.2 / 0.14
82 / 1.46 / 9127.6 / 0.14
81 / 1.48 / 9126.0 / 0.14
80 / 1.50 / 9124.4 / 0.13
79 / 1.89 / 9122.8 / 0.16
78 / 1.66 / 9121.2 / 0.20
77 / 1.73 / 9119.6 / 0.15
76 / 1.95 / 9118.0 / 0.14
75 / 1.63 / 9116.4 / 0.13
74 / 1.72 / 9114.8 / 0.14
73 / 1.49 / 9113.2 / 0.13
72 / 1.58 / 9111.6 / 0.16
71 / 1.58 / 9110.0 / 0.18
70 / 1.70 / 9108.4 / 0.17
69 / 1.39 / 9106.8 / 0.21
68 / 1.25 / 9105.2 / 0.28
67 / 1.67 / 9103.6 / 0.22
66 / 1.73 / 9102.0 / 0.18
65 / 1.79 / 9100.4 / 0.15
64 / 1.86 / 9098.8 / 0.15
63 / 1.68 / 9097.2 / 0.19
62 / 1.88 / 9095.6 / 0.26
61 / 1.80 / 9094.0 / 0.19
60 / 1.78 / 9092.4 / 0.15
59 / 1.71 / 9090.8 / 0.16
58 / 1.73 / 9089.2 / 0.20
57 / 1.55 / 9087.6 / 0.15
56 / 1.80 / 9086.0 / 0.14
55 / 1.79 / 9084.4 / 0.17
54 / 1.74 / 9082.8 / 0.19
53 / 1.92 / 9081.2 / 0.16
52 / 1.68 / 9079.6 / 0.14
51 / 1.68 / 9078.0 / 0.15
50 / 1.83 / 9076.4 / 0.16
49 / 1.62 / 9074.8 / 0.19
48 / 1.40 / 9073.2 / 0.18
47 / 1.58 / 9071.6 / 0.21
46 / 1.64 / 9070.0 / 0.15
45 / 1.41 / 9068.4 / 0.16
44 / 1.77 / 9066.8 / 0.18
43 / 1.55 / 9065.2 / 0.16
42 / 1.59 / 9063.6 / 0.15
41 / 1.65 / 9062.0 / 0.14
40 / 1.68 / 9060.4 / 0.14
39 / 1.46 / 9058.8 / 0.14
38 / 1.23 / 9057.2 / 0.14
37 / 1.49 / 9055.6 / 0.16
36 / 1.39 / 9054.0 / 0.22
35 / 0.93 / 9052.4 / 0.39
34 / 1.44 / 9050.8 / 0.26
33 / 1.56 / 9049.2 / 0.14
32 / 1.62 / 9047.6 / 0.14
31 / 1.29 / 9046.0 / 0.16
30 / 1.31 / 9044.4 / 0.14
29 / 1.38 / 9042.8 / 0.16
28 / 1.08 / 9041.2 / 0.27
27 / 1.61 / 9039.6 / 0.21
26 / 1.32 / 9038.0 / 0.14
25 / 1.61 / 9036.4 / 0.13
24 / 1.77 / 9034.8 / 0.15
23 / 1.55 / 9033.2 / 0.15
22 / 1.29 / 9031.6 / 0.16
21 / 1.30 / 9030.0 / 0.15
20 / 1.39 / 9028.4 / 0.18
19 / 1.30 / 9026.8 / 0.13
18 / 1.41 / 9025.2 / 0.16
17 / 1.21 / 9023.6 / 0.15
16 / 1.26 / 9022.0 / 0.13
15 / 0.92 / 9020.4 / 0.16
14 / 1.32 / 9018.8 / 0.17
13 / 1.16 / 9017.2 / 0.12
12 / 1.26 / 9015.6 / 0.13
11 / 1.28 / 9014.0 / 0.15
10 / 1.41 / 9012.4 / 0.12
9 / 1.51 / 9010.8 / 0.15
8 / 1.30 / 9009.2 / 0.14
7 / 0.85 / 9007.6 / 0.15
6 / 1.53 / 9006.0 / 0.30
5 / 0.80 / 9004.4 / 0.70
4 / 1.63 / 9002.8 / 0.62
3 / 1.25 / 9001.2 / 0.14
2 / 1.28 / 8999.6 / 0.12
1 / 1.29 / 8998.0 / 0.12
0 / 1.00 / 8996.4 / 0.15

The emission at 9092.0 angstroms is Mg II 2798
